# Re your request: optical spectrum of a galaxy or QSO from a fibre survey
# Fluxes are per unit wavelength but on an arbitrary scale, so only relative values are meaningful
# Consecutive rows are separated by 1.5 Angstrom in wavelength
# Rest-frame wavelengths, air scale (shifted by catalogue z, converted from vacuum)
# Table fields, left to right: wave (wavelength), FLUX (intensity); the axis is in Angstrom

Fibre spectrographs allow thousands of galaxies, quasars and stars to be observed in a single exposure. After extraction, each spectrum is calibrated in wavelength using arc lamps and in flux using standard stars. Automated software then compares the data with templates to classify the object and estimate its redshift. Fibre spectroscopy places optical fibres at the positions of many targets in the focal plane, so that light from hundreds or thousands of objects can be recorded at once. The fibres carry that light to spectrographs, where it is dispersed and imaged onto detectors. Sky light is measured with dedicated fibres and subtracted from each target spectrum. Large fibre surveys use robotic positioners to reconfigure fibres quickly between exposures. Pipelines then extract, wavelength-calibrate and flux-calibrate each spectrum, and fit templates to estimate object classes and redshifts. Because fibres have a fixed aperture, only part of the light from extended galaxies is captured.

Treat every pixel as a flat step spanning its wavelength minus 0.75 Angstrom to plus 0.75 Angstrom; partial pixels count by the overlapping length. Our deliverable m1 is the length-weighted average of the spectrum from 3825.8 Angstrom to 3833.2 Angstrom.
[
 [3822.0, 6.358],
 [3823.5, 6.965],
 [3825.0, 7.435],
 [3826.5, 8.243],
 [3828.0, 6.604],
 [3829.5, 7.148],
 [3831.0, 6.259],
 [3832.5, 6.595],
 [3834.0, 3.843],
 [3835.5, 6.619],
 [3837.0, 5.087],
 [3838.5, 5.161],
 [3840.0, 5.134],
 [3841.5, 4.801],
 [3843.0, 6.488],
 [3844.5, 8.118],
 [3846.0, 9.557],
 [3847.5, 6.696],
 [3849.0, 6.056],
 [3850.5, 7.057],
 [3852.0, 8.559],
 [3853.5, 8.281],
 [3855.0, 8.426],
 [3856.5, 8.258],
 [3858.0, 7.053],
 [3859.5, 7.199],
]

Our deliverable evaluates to 6.96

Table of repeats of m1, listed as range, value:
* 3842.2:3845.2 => 7.25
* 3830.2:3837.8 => 5.69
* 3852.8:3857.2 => 8.32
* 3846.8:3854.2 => 7.33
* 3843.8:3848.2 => 8.14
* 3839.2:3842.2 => 4.97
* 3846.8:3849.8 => 6.38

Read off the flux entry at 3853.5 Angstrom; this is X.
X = 8.281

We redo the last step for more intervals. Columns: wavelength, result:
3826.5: 8.243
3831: 6.259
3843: 6.488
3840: 5.134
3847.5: 6.696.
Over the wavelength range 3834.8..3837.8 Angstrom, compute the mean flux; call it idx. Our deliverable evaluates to 5.83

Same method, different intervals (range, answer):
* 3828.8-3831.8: 6.69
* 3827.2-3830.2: 6.89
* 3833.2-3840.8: 5.18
